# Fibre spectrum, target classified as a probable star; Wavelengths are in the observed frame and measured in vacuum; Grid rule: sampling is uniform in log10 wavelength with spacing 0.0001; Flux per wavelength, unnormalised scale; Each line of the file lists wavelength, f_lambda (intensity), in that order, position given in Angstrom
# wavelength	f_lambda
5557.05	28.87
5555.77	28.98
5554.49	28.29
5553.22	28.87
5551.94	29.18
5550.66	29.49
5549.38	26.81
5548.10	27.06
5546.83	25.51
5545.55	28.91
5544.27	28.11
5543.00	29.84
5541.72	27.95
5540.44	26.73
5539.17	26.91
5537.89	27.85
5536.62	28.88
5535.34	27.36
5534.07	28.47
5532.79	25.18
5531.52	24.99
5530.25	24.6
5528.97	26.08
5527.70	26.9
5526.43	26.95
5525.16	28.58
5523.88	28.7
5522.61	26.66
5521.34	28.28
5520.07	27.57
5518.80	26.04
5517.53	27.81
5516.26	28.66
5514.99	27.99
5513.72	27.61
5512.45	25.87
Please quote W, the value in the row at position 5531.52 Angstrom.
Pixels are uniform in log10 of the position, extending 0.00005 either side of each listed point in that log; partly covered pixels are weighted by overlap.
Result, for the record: 24.99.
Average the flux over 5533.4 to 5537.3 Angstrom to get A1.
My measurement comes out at 28.2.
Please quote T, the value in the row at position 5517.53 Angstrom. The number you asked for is 27.81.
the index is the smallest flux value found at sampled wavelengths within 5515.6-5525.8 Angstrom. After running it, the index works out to 26.04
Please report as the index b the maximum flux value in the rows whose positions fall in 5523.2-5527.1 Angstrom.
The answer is 28.7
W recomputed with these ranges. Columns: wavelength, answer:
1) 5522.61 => 26.66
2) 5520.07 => 27.57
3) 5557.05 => 28.87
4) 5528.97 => 26.08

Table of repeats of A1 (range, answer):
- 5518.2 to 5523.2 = 27.2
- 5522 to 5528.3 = 27.6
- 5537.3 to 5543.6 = 27.8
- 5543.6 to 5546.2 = 28.5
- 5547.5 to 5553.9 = 28.3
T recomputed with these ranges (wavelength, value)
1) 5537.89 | 27.85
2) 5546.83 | 25.51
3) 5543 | 29.84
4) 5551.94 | 29.18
